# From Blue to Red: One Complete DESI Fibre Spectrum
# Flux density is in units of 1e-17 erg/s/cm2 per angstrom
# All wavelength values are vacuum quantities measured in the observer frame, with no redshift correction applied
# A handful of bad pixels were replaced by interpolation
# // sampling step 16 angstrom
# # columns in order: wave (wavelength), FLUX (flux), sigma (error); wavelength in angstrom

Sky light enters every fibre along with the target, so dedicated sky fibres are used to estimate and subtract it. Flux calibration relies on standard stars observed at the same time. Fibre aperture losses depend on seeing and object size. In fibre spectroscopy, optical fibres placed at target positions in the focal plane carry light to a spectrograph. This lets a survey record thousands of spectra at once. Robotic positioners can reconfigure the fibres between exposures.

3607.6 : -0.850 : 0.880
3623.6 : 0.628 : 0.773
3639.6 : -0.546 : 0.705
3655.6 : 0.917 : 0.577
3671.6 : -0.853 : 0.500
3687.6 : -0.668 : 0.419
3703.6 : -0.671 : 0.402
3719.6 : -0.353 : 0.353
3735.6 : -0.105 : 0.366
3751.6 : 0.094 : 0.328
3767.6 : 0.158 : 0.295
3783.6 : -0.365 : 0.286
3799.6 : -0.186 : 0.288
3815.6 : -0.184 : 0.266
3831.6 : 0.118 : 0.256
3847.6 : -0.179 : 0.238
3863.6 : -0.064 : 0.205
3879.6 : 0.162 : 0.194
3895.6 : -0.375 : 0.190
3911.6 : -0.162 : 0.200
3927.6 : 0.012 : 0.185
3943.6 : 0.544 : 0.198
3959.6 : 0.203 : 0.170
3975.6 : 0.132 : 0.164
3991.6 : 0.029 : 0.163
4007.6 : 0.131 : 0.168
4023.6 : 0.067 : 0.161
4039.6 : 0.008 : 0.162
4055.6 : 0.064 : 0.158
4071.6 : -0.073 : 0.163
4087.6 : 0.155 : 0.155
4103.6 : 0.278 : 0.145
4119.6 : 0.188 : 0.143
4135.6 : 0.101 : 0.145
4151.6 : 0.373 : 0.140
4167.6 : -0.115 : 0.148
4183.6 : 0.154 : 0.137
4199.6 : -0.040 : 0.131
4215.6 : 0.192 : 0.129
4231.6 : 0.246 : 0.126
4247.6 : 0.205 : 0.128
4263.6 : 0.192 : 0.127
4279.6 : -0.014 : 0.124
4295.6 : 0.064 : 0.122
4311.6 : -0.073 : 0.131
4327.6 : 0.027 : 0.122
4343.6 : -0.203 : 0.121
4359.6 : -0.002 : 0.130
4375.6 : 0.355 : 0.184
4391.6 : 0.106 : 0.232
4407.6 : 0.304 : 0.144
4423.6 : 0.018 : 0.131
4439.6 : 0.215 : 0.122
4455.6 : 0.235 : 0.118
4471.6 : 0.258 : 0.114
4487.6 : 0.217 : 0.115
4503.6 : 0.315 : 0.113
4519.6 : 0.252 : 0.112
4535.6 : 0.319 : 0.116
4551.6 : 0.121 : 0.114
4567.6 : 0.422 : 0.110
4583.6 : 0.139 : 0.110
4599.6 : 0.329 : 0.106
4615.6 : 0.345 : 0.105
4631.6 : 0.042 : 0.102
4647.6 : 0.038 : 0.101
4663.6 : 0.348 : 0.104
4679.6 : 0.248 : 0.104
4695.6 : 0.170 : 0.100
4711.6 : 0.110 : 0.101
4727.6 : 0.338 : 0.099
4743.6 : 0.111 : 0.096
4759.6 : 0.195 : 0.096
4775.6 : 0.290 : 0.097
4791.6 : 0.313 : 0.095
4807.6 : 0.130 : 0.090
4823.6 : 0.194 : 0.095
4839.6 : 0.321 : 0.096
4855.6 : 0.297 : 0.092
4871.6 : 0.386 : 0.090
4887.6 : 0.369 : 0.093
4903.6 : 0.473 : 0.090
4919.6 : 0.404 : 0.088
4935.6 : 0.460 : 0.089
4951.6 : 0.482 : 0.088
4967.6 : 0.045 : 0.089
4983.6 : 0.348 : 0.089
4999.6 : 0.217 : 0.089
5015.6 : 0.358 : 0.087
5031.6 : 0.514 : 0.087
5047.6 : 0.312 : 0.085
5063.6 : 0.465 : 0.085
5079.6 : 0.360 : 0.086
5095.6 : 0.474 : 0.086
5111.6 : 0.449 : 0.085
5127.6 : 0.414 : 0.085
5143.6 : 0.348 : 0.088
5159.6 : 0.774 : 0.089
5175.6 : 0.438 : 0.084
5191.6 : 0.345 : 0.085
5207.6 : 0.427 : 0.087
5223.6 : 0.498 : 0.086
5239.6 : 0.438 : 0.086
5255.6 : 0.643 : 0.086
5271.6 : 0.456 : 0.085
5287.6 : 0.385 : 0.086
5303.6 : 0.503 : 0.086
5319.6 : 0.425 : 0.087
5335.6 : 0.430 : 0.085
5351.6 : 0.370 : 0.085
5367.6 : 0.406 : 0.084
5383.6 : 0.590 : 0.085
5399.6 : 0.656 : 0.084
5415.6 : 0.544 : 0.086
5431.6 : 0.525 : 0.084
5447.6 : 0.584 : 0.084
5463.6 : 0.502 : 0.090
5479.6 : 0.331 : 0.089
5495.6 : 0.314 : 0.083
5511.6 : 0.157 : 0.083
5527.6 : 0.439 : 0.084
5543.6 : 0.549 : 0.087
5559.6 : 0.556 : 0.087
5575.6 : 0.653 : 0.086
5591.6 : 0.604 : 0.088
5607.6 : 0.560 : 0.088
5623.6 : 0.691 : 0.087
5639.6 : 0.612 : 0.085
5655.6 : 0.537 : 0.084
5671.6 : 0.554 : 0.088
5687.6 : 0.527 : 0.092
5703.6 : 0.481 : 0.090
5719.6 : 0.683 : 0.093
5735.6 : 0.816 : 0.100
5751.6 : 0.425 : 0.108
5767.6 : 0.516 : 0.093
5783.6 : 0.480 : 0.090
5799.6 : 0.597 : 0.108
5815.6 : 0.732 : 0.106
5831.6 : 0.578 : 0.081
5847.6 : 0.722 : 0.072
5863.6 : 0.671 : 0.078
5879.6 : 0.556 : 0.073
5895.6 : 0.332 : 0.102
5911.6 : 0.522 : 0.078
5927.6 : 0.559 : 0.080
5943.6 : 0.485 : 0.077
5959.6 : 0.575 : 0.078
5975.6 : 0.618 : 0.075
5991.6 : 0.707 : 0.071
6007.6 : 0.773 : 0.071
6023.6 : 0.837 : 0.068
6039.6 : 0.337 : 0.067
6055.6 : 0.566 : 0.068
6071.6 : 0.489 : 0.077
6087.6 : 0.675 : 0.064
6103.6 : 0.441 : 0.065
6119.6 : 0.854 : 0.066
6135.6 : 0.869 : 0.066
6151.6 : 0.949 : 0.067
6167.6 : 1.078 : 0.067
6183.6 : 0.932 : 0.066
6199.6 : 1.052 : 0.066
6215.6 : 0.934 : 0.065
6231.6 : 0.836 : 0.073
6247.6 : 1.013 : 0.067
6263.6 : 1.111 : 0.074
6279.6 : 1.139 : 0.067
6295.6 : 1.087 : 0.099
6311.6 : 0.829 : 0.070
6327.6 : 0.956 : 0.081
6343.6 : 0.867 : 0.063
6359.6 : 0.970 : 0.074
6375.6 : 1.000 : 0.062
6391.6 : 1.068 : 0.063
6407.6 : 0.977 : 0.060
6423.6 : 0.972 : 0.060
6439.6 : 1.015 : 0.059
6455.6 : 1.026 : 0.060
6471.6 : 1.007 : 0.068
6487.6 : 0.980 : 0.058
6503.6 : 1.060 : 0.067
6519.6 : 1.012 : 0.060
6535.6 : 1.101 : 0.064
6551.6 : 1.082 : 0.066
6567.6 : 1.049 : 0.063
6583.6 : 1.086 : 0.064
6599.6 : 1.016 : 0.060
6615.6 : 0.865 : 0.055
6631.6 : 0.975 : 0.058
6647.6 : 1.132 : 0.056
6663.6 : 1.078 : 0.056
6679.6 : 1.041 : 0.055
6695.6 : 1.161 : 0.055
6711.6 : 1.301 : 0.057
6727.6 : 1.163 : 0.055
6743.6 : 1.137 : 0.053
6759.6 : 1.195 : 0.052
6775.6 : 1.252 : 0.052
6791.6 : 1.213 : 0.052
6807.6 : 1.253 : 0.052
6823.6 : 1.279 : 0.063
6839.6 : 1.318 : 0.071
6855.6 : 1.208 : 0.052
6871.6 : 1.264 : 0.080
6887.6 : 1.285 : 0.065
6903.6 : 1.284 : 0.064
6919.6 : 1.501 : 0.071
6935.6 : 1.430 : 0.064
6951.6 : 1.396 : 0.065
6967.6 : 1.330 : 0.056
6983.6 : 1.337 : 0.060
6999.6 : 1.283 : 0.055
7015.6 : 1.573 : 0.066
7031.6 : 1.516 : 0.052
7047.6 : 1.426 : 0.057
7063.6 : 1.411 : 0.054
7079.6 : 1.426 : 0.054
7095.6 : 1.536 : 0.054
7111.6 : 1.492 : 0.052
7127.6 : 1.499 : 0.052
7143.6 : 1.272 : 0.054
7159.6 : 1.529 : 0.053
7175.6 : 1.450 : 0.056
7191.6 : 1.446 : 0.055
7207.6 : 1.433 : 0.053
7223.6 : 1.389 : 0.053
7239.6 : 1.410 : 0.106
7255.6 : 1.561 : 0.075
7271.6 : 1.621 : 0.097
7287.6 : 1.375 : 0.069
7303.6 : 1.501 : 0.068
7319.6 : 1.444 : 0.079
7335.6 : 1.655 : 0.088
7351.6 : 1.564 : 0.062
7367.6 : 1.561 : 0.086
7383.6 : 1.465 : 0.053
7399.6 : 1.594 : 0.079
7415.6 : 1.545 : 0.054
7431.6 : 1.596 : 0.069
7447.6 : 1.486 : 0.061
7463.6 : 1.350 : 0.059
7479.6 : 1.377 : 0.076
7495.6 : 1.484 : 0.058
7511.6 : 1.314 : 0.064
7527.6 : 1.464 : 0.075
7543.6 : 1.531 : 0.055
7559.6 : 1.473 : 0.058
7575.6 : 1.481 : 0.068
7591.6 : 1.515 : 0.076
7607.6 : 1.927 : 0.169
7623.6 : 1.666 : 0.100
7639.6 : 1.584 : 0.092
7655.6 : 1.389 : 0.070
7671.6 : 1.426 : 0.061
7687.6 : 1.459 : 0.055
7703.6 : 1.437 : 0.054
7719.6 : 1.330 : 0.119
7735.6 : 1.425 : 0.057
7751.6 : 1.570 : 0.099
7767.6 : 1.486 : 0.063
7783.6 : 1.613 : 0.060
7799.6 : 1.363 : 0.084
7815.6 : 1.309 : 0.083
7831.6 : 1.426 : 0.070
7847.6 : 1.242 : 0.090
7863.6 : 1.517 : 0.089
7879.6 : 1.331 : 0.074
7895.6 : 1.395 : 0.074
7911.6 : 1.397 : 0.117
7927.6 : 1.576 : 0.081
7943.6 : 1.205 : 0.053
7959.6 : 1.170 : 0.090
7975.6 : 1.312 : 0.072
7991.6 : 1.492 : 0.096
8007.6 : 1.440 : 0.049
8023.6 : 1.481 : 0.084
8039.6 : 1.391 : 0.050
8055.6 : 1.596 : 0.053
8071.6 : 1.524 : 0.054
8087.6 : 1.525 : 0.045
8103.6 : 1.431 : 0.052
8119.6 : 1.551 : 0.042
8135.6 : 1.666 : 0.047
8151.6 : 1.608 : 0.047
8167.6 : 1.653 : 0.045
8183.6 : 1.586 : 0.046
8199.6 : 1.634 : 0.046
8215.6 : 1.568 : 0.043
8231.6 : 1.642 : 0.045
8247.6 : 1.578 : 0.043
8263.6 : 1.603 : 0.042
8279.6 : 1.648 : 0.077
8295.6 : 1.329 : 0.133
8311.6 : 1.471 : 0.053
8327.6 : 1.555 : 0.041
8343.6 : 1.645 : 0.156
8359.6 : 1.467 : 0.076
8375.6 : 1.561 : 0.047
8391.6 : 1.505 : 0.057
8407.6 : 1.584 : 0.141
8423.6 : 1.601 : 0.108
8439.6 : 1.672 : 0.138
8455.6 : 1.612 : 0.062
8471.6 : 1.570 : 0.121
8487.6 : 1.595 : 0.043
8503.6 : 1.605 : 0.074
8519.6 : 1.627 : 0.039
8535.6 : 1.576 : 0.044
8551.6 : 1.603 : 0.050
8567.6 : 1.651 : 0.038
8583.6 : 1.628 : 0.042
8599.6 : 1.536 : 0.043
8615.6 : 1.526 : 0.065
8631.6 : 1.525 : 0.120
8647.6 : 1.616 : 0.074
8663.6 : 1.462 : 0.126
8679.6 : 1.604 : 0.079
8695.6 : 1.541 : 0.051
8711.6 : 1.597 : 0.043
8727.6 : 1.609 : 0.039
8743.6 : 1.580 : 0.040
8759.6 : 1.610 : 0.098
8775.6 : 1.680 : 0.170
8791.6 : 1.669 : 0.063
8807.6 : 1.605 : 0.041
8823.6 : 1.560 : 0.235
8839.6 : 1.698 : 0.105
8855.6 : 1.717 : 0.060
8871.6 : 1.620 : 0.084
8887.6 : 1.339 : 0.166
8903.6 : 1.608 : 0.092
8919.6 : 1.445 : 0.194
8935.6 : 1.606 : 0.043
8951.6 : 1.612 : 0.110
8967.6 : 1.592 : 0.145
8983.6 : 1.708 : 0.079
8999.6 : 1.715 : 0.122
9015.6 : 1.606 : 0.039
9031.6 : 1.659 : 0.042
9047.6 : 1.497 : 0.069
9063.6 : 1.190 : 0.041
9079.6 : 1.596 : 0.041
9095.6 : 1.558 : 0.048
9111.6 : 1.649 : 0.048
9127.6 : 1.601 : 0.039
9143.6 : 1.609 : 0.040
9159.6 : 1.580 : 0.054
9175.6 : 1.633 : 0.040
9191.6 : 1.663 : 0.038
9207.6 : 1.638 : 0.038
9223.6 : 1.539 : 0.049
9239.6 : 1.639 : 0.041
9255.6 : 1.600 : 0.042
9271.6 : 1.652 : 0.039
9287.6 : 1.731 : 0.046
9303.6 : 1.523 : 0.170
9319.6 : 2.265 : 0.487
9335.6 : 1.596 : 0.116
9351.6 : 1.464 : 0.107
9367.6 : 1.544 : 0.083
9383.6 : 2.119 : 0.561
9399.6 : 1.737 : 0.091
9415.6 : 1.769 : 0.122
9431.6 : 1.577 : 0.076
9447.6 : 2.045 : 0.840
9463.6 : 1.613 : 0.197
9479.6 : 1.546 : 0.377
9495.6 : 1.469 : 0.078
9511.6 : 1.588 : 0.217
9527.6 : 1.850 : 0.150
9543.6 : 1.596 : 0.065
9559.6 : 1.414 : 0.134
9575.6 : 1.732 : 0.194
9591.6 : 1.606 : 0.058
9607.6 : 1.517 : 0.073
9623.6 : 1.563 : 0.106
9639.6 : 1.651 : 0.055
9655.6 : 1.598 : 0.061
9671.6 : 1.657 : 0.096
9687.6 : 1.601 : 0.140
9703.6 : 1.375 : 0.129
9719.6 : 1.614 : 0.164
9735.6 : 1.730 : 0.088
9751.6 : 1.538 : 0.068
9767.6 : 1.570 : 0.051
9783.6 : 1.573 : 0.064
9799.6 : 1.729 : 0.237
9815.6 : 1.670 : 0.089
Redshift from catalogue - 0.537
